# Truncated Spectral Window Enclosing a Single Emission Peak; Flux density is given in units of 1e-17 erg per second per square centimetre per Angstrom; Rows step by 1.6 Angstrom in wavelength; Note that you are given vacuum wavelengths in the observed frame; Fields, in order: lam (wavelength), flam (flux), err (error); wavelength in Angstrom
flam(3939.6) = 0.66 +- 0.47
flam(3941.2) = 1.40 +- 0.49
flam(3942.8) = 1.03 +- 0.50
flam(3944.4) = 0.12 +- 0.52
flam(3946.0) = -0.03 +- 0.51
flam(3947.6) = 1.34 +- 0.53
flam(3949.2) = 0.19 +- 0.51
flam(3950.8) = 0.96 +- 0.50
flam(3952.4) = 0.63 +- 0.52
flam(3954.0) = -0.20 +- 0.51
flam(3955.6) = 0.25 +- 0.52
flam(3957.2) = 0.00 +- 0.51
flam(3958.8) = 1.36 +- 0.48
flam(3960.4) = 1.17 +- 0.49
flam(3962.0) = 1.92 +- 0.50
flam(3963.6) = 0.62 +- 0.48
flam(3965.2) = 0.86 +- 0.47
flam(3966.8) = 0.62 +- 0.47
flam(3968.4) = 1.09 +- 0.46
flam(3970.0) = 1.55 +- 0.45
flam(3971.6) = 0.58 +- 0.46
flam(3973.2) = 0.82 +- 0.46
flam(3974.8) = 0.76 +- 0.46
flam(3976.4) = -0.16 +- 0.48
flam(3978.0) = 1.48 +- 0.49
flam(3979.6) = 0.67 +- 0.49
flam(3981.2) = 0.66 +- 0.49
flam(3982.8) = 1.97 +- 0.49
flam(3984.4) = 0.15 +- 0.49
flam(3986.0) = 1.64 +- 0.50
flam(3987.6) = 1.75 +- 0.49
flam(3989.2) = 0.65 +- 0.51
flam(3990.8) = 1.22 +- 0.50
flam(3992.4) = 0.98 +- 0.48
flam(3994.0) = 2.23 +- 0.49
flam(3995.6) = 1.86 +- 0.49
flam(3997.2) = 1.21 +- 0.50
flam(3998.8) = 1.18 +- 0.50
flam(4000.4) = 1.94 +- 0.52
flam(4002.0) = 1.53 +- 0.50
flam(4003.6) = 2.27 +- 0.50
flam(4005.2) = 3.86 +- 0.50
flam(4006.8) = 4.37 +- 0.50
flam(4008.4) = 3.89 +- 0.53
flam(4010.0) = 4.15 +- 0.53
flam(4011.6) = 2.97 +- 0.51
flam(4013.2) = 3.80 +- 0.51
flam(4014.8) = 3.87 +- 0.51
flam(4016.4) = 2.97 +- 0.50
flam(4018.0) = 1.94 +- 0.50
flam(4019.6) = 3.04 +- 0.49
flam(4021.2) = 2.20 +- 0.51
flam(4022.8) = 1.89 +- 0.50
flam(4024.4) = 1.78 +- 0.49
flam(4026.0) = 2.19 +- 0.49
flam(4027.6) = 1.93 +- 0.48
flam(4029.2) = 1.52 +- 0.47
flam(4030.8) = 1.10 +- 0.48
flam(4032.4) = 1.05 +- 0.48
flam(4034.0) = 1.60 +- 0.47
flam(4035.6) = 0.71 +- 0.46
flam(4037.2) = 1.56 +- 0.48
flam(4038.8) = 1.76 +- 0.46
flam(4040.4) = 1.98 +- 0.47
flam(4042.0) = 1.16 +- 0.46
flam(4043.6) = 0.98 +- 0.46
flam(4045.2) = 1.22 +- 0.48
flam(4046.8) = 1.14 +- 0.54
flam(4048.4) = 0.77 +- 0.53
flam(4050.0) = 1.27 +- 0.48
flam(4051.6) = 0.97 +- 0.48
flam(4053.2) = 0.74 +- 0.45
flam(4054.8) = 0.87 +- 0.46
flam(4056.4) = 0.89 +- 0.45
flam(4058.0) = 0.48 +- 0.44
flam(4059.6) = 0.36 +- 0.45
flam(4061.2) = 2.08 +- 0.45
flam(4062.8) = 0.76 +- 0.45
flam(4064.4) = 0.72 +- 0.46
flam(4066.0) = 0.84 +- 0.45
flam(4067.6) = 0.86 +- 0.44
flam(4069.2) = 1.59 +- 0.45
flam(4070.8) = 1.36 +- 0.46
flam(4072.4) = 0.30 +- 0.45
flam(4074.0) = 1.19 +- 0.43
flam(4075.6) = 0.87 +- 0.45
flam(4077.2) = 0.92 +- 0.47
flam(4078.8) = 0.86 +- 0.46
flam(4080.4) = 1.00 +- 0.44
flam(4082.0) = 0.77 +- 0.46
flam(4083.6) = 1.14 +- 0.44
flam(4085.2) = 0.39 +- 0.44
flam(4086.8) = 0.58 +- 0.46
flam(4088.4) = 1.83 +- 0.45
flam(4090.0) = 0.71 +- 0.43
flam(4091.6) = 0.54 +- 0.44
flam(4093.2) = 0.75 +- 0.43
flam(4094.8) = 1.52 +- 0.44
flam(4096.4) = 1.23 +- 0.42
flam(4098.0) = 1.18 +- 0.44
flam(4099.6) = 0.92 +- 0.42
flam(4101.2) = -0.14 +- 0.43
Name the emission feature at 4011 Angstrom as C IV 1549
